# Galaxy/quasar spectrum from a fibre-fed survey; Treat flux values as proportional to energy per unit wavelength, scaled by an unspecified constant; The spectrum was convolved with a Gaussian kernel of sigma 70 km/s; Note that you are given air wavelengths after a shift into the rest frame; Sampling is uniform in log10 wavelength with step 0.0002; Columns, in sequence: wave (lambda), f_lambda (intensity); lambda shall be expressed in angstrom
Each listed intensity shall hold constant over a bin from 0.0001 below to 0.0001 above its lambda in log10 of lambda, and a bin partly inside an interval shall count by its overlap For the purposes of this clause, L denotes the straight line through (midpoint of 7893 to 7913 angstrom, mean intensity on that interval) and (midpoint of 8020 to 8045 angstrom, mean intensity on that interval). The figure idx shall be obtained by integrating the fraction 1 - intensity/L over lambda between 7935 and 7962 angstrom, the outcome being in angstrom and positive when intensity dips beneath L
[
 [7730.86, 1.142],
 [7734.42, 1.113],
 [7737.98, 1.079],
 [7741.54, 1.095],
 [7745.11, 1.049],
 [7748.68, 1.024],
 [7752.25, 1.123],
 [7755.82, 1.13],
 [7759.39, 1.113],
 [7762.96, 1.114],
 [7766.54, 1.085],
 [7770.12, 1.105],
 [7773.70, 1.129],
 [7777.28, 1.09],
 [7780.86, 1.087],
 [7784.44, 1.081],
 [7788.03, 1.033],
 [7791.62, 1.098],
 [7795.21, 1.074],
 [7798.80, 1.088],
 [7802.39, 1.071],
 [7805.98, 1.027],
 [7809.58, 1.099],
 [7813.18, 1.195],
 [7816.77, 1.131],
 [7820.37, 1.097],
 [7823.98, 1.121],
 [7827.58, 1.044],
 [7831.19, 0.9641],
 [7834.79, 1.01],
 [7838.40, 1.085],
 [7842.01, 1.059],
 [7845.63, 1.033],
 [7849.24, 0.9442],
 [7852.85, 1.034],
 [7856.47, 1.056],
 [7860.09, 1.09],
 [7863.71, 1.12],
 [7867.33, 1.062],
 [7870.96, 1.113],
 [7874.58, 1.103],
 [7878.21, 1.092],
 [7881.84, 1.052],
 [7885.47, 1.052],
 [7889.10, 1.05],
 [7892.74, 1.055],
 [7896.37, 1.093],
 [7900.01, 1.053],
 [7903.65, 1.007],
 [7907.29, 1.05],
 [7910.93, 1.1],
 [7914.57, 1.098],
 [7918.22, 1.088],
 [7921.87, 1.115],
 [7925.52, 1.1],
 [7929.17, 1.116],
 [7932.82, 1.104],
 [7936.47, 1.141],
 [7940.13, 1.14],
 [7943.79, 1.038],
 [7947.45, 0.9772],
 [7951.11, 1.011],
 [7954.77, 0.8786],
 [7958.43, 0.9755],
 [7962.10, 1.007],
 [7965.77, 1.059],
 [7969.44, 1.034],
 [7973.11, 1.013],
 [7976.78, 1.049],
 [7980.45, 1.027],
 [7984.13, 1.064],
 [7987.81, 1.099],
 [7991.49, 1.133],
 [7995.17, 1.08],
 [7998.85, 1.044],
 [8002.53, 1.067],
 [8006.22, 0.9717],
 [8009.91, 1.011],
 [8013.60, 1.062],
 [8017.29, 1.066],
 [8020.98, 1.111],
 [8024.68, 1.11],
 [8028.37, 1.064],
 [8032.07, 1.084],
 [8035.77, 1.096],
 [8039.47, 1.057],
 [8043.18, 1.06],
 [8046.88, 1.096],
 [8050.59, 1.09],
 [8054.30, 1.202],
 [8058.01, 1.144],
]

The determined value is 1.2 angstrom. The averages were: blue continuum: 1.06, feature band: 1.02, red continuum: 1.08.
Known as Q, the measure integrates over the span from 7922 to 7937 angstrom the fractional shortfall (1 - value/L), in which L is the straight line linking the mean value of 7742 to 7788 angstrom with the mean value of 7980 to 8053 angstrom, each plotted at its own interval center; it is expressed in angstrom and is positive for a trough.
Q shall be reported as -0.5 angstrom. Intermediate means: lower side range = 1.09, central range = 1.11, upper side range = 1.07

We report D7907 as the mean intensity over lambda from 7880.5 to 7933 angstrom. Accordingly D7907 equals 1.07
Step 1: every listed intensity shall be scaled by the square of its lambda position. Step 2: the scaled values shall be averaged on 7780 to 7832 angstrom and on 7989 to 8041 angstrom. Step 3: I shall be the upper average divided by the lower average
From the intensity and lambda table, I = 1.04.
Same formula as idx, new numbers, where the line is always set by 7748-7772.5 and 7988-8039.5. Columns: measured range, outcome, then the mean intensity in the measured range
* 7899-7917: 0.35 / 1.06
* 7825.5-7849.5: 1.47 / 1.03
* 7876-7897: 0.42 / 1.06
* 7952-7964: 1.32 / 0.959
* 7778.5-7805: 0.59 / 1.08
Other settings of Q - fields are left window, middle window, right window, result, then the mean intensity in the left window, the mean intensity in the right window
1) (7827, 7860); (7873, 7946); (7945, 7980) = -4.89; 1.03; 1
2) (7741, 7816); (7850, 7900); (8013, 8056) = 0.93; 1.09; 1.09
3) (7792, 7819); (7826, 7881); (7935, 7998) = 1.39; 1.1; 1.04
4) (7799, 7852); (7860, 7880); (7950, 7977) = -1.04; 1.06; 1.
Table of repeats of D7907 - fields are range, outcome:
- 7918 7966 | 1.05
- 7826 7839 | 1.02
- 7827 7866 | 1.04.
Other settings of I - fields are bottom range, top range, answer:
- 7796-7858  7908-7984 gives 1.02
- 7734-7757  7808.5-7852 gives 1.00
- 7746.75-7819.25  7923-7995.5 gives 1.01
